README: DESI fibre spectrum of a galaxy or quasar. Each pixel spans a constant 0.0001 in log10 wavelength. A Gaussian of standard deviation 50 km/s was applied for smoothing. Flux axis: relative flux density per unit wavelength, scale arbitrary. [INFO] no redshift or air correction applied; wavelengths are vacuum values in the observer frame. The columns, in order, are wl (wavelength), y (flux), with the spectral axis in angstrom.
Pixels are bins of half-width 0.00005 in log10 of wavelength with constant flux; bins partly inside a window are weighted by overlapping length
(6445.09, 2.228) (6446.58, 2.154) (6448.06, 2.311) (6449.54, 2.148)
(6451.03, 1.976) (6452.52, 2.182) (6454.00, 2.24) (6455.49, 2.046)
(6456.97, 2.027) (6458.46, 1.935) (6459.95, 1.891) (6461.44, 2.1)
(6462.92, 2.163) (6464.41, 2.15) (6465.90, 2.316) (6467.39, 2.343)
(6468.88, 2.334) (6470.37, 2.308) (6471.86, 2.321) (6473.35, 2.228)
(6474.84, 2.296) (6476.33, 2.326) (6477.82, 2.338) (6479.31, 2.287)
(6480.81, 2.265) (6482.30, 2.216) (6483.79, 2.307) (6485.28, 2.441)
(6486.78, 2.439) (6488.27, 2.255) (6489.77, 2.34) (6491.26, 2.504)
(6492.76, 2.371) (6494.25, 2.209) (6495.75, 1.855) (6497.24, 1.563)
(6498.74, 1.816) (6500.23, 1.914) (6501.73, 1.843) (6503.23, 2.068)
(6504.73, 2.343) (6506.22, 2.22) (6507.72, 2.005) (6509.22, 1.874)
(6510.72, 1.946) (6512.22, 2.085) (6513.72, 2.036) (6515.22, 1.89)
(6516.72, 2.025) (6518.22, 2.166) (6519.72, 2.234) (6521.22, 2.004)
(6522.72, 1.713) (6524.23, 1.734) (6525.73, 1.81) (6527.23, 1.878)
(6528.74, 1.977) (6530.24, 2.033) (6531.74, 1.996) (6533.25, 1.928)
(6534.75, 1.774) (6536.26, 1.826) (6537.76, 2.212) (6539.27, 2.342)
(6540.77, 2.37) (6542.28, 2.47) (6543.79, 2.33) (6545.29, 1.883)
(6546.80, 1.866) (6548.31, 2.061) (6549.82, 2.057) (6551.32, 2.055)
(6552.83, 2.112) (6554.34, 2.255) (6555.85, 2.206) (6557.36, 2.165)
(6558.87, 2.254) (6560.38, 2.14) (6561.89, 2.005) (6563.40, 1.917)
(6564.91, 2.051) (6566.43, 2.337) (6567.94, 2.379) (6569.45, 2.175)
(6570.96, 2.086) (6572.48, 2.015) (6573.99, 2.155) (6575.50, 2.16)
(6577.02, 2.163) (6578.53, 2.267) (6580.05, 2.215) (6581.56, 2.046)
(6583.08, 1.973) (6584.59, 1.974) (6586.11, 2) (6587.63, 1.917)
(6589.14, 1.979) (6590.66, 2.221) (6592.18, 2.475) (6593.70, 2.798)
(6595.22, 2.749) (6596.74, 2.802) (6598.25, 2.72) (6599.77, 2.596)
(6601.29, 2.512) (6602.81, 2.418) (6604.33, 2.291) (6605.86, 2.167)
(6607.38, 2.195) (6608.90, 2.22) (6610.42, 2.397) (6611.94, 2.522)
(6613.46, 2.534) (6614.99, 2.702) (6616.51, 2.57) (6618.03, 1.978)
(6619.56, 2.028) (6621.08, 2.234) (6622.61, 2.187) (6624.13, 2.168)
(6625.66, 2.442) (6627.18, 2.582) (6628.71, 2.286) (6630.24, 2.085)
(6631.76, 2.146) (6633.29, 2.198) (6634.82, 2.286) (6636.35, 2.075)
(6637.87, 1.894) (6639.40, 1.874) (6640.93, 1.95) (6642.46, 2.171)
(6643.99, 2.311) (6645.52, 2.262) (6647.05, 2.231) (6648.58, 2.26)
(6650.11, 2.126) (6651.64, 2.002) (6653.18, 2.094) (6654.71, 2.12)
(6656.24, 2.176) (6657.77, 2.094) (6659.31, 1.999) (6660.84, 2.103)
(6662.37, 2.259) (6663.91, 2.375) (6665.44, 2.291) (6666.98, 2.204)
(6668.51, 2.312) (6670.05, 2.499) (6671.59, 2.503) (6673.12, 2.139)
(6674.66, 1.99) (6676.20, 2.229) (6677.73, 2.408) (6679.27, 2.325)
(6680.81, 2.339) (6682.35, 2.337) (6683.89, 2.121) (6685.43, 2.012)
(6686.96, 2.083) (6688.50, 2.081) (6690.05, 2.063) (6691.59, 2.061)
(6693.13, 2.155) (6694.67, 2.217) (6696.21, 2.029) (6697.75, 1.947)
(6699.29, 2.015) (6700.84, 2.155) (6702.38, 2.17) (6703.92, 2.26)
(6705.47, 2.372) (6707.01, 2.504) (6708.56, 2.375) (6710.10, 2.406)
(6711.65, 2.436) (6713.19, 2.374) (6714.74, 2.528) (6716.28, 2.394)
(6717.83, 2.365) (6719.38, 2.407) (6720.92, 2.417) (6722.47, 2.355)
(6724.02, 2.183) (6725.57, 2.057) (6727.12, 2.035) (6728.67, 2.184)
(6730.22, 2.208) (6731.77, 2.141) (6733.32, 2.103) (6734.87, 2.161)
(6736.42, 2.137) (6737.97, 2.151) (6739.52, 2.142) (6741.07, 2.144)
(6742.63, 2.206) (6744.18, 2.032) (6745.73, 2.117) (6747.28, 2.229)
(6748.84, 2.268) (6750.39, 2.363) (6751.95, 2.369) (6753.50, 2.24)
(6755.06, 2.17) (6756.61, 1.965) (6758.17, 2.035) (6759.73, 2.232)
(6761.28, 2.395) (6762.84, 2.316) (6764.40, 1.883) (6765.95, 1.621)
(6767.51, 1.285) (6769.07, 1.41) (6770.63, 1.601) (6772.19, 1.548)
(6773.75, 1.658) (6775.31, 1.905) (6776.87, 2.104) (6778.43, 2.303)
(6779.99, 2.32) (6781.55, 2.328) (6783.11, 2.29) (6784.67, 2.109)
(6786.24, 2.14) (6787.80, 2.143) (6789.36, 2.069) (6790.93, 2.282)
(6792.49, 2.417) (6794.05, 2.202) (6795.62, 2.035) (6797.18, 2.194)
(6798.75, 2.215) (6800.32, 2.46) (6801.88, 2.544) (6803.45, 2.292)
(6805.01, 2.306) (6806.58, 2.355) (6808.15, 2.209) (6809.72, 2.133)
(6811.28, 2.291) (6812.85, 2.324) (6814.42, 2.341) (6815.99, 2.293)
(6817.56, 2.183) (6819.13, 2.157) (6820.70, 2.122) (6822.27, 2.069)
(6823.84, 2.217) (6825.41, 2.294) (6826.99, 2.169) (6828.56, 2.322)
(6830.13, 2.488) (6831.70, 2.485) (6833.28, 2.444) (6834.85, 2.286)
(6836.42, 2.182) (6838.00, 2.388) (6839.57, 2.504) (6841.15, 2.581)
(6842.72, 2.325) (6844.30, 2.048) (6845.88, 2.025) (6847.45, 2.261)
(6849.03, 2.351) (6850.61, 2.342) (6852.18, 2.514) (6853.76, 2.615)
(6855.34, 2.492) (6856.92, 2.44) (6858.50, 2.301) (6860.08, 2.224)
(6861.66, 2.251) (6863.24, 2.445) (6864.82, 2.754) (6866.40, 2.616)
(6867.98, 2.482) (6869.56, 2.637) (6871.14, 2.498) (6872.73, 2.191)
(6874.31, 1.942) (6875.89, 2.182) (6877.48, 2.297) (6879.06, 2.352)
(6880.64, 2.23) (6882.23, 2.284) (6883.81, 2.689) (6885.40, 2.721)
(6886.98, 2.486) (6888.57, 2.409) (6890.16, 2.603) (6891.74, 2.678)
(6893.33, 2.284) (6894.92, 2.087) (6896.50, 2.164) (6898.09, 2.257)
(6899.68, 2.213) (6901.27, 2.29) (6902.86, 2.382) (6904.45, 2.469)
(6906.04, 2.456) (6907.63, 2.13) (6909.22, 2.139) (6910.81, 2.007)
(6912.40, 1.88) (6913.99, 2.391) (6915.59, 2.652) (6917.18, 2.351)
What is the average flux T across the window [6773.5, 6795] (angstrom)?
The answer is 2.17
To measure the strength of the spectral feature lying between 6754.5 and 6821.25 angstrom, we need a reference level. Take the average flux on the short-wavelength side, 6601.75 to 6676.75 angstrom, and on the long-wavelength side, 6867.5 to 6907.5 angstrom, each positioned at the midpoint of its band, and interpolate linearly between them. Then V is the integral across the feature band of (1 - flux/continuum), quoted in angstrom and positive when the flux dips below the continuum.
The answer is 5.5 angstrom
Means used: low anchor 2.23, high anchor 2.37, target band 2.12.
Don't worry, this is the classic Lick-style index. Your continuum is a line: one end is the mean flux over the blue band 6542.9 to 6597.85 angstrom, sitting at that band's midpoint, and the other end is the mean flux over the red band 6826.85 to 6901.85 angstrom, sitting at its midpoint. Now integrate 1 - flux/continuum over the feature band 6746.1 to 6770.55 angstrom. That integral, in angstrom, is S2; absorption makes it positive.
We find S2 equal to 2.79 angstrom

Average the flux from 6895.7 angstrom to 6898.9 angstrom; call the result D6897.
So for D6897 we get 2.21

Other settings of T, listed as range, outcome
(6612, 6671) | 2.22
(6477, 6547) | 2.09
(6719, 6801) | 2.12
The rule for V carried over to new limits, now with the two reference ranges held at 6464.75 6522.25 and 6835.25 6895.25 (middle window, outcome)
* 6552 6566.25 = 0.5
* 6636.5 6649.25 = 0.8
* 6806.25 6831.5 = 1.2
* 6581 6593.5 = 0.6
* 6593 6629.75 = -3.0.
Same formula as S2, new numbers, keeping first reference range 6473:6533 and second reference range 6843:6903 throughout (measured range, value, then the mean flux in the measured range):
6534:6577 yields 0.03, 2.13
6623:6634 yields -0.42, 2.27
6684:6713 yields 0.66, 2.19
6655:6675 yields -0.13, 2.23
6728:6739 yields 0.54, 2.16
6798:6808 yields -0.16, 2.35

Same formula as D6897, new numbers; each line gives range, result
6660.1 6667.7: 2.25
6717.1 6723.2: 2.39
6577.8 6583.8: 2.12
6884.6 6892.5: 2.58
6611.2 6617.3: 2.58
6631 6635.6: 2.21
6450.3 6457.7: 2.1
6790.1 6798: 2.22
